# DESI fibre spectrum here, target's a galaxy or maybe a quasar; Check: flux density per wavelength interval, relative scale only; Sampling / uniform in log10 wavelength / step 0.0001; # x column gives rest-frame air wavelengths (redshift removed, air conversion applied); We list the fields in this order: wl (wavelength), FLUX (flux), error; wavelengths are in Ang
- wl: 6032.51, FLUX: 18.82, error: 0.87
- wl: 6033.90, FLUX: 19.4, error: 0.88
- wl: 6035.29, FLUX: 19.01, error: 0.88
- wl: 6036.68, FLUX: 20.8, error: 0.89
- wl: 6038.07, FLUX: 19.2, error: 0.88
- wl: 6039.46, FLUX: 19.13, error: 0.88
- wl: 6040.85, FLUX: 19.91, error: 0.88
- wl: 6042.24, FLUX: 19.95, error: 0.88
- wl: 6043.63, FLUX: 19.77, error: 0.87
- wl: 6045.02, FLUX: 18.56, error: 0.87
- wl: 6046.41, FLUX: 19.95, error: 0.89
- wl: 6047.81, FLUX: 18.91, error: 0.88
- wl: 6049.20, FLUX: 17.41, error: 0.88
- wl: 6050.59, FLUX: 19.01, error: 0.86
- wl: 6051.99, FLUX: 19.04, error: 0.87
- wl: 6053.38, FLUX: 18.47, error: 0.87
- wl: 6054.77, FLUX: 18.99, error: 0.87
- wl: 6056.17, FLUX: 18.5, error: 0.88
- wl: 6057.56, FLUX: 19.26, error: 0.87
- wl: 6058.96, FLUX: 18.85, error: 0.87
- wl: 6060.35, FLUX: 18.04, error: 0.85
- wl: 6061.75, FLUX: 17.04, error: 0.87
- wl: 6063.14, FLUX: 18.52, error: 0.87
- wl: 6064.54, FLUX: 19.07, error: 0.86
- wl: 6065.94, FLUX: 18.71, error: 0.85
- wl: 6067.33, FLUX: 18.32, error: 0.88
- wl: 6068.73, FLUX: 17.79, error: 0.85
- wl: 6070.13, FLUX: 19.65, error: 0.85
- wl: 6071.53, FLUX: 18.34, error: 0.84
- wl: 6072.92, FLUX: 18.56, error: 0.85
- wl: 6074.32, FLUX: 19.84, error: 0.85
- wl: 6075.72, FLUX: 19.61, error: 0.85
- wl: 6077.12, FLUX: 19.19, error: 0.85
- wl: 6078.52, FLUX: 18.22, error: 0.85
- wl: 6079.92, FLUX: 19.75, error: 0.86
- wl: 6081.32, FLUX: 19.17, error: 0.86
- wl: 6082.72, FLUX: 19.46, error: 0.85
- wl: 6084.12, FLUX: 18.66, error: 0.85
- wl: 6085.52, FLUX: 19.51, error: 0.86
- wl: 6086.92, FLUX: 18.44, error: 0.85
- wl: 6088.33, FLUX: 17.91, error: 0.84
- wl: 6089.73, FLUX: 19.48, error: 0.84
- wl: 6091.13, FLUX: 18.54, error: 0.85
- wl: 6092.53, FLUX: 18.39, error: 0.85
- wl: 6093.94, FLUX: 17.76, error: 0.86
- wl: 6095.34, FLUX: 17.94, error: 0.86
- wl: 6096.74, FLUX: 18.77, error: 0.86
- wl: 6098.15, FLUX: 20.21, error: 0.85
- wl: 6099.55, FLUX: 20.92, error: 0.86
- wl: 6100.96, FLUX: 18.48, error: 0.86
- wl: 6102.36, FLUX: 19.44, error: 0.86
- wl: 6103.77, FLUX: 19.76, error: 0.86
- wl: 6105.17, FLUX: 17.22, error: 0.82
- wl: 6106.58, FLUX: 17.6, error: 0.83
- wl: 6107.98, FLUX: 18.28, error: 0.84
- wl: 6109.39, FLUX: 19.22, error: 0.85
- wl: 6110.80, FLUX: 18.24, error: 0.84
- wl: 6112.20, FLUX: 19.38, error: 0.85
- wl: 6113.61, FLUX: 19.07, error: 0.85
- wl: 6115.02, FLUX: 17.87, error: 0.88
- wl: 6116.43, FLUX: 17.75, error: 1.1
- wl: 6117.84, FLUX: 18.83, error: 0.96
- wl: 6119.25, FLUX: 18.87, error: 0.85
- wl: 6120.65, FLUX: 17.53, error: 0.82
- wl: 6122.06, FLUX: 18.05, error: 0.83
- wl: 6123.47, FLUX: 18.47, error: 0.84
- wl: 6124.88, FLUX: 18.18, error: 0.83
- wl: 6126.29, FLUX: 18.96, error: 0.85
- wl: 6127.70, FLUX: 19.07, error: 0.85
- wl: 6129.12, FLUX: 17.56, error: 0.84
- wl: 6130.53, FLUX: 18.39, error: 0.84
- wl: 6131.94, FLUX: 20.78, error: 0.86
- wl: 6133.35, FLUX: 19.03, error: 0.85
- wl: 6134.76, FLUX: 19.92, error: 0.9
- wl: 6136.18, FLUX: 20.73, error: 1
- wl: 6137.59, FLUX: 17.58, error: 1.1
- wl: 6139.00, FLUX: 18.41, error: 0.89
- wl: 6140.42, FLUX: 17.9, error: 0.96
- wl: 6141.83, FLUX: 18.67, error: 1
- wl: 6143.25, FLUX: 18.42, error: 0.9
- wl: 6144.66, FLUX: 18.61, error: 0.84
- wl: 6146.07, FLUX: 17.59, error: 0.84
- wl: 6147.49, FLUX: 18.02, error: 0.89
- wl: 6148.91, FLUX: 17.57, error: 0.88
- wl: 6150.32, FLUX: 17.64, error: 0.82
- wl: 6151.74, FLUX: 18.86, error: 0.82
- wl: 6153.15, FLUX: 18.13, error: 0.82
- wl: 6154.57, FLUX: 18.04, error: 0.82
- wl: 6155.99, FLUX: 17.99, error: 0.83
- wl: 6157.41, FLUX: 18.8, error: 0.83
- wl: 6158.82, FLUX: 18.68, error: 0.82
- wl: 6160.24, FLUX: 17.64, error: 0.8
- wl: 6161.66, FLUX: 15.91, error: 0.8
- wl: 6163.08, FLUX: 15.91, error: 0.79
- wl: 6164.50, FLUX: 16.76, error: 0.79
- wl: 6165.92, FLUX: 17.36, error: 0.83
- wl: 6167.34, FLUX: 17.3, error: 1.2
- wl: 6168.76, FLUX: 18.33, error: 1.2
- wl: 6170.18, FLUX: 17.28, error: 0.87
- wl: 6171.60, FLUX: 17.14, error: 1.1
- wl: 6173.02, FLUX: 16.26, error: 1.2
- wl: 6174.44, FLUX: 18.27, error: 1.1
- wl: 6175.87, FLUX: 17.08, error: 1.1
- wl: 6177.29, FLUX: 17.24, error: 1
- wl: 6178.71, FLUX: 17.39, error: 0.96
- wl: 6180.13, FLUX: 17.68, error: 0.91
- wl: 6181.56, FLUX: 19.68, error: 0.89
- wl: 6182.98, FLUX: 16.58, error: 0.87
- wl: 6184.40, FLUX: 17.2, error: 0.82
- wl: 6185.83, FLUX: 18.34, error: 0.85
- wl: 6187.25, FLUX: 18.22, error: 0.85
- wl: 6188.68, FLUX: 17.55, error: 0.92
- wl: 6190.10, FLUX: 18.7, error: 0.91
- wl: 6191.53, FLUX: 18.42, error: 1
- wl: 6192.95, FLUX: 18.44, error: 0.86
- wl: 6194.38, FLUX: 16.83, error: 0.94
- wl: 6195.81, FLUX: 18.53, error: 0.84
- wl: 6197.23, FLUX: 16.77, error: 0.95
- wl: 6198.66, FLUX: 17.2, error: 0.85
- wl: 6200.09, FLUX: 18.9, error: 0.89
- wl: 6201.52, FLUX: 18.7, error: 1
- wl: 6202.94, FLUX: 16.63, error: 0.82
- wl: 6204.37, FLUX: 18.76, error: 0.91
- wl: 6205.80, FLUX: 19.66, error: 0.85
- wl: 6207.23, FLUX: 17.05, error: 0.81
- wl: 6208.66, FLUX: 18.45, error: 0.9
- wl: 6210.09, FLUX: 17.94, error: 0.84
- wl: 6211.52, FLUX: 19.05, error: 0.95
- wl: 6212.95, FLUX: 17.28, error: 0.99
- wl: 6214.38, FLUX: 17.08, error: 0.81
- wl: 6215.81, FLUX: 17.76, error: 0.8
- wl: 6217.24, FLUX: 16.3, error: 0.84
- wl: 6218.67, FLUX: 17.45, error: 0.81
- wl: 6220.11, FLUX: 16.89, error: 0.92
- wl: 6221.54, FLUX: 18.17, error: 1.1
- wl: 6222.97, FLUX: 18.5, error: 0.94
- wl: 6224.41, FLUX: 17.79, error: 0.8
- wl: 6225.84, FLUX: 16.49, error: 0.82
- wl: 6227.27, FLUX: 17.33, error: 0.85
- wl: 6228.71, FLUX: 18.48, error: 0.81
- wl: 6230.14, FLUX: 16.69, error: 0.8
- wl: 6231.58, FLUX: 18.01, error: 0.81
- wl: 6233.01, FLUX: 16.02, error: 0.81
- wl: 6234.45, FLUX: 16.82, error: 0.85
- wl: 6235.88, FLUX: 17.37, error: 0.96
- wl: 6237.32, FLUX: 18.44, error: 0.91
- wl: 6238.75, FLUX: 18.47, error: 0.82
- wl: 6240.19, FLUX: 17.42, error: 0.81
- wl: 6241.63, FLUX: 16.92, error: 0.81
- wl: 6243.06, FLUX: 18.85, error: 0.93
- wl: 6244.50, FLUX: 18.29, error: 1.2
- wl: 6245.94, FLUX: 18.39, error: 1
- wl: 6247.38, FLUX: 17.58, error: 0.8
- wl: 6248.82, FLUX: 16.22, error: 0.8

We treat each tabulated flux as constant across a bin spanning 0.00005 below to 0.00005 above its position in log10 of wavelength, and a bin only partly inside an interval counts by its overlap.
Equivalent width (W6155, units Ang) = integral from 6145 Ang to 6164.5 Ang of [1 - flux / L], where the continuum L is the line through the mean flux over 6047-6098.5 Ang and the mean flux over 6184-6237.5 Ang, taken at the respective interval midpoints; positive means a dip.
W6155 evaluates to 0.4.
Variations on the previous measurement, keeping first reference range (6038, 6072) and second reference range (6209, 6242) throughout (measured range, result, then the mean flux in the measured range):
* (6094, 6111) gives -0.3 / 18.8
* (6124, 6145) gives -0.7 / 18.8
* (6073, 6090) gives -0.4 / 19.1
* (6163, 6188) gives 0.6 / 17.5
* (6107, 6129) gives -0.2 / 18.5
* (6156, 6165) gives 0.3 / 17.4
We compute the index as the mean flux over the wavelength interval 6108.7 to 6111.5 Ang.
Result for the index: 18.7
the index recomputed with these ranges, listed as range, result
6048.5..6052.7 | 18.5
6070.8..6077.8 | 19.1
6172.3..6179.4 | 17.2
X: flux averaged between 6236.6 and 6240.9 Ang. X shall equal 18.1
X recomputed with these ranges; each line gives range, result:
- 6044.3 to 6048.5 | 19.1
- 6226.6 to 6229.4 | 17.9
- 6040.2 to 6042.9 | 19.9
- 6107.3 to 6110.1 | 18.7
